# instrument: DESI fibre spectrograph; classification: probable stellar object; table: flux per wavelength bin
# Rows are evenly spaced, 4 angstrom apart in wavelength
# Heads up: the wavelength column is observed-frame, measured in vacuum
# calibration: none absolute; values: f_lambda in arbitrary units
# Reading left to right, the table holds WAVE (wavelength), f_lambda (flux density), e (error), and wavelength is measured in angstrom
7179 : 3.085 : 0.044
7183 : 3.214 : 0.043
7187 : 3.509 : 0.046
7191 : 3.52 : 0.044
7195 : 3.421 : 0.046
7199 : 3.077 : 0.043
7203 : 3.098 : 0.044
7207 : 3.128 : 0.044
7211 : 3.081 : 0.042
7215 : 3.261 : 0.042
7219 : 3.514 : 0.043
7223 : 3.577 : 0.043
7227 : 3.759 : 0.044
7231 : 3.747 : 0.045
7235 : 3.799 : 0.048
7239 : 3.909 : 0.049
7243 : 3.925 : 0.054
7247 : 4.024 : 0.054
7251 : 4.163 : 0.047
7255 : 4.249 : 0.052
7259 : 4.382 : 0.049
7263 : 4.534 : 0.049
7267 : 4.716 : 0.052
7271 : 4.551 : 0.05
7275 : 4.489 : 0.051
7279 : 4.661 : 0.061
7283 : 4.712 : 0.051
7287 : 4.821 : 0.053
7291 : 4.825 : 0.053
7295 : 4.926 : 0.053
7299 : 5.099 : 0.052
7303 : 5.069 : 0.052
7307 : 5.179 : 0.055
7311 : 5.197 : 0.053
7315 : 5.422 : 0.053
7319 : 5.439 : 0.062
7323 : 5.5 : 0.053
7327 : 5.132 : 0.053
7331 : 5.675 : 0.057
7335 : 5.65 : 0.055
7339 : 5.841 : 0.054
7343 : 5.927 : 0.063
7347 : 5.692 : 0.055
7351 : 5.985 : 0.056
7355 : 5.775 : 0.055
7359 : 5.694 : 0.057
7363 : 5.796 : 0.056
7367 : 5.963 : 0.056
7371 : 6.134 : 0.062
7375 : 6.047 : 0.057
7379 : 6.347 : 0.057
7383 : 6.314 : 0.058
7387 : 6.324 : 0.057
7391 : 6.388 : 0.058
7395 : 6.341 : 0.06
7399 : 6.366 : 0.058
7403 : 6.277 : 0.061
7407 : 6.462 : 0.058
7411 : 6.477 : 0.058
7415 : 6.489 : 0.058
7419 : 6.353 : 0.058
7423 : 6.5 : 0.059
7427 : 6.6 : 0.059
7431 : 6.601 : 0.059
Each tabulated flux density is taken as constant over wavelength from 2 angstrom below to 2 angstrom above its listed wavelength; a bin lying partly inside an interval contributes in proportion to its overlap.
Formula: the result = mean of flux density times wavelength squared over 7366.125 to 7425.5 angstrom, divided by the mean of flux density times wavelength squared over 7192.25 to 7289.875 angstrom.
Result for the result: 1.7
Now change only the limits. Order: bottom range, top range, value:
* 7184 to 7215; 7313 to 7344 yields 1.77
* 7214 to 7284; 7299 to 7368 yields 1.38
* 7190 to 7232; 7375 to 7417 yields 1.99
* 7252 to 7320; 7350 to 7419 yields 1.32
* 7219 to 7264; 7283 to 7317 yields 1.29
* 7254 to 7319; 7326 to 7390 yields 1.25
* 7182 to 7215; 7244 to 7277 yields 1.37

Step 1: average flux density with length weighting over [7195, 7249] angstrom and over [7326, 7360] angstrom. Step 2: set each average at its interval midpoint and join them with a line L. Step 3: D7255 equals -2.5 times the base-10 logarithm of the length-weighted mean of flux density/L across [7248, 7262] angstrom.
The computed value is -0.04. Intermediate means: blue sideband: 3.53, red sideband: 5.73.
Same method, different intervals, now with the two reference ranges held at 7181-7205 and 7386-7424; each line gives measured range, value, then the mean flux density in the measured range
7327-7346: -0.06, 5.7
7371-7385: -0.04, 6.22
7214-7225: 0.07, 3.47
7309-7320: -0.06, 5.34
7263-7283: -0.03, 4.61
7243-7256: 0.01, 4.1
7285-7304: -0.03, 4.94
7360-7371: -0.02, 5.91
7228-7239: 0.03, 3.8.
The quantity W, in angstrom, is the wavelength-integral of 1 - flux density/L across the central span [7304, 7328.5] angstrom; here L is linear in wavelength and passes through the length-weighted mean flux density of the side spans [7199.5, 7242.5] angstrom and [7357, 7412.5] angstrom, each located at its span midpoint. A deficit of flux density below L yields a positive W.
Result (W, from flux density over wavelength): -1.15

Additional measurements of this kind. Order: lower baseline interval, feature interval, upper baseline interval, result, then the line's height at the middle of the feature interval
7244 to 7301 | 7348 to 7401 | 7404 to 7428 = -1.7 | 5.92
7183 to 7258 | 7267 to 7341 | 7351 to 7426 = -3.1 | 4.9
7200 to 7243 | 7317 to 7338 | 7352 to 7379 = -0.8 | 5.29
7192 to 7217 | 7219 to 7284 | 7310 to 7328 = -1.4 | 4.08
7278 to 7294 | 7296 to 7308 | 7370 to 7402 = -0.2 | 5.01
